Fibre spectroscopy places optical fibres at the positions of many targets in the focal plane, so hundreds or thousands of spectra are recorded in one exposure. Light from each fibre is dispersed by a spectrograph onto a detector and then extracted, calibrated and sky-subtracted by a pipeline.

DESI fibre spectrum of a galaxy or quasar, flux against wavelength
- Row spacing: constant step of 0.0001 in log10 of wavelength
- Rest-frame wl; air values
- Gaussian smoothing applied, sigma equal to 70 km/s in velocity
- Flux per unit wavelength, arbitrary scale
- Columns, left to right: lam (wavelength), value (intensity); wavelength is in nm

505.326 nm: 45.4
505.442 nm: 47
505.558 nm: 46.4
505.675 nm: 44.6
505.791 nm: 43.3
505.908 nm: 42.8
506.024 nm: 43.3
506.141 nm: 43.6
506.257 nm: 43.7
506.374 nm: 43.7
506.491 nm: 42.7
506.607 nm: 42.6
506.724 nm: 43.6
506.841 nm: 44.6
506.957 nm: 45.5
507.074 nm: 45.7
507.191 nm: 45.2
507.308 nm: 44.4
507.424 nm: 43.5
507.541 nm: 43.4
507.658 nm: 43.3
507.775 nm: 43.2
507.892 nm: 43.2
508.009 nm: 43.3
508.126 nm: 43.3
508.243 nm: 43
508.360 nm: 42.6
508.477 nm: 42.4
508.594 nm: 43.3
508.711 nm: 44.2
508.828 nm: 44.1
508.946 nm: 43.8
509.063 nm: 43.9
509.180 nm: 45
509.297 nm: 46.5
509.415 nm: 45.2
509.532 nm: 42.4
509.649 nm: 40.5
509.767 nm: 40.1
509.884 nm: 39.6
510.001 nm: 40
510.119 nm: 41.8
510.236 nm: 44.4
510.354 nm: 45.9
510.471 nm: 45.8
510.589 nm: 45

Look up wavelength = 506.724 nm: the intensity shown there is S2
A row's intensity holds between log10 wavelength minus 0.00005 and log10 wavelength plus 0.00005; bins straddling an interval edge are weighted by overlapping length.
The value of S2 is 43.6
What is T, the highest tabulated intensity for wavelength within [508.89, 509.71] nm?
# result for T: 46.5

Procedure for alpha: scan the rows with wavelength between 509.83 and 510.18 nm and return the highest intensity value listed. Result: 41.8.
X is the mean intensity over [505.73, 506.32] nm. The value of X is 43.4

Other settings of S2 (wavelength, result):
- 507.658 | 43.3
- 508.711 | 44.2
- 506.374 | 43.7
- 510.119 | 41.8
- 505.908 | 42.8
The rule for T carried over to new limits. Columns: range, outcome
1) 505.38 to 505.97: 47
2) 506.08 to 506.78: 43.7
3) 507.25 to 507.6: 44.4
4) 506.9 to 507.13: 45.7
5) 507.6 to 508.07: 43.3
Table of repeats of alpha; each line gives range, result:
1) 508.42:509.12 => 44.2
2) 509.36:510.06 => 45.2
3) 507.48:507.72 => 43.4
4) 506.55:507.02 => 45.5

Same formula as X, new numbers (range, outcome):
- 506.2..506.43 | 43.6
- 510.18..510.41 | 45.1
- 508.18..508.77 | 43.1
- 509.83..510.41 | 42.3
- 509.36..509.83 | 42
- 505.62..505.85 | 43.9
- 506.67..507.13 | 44.9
